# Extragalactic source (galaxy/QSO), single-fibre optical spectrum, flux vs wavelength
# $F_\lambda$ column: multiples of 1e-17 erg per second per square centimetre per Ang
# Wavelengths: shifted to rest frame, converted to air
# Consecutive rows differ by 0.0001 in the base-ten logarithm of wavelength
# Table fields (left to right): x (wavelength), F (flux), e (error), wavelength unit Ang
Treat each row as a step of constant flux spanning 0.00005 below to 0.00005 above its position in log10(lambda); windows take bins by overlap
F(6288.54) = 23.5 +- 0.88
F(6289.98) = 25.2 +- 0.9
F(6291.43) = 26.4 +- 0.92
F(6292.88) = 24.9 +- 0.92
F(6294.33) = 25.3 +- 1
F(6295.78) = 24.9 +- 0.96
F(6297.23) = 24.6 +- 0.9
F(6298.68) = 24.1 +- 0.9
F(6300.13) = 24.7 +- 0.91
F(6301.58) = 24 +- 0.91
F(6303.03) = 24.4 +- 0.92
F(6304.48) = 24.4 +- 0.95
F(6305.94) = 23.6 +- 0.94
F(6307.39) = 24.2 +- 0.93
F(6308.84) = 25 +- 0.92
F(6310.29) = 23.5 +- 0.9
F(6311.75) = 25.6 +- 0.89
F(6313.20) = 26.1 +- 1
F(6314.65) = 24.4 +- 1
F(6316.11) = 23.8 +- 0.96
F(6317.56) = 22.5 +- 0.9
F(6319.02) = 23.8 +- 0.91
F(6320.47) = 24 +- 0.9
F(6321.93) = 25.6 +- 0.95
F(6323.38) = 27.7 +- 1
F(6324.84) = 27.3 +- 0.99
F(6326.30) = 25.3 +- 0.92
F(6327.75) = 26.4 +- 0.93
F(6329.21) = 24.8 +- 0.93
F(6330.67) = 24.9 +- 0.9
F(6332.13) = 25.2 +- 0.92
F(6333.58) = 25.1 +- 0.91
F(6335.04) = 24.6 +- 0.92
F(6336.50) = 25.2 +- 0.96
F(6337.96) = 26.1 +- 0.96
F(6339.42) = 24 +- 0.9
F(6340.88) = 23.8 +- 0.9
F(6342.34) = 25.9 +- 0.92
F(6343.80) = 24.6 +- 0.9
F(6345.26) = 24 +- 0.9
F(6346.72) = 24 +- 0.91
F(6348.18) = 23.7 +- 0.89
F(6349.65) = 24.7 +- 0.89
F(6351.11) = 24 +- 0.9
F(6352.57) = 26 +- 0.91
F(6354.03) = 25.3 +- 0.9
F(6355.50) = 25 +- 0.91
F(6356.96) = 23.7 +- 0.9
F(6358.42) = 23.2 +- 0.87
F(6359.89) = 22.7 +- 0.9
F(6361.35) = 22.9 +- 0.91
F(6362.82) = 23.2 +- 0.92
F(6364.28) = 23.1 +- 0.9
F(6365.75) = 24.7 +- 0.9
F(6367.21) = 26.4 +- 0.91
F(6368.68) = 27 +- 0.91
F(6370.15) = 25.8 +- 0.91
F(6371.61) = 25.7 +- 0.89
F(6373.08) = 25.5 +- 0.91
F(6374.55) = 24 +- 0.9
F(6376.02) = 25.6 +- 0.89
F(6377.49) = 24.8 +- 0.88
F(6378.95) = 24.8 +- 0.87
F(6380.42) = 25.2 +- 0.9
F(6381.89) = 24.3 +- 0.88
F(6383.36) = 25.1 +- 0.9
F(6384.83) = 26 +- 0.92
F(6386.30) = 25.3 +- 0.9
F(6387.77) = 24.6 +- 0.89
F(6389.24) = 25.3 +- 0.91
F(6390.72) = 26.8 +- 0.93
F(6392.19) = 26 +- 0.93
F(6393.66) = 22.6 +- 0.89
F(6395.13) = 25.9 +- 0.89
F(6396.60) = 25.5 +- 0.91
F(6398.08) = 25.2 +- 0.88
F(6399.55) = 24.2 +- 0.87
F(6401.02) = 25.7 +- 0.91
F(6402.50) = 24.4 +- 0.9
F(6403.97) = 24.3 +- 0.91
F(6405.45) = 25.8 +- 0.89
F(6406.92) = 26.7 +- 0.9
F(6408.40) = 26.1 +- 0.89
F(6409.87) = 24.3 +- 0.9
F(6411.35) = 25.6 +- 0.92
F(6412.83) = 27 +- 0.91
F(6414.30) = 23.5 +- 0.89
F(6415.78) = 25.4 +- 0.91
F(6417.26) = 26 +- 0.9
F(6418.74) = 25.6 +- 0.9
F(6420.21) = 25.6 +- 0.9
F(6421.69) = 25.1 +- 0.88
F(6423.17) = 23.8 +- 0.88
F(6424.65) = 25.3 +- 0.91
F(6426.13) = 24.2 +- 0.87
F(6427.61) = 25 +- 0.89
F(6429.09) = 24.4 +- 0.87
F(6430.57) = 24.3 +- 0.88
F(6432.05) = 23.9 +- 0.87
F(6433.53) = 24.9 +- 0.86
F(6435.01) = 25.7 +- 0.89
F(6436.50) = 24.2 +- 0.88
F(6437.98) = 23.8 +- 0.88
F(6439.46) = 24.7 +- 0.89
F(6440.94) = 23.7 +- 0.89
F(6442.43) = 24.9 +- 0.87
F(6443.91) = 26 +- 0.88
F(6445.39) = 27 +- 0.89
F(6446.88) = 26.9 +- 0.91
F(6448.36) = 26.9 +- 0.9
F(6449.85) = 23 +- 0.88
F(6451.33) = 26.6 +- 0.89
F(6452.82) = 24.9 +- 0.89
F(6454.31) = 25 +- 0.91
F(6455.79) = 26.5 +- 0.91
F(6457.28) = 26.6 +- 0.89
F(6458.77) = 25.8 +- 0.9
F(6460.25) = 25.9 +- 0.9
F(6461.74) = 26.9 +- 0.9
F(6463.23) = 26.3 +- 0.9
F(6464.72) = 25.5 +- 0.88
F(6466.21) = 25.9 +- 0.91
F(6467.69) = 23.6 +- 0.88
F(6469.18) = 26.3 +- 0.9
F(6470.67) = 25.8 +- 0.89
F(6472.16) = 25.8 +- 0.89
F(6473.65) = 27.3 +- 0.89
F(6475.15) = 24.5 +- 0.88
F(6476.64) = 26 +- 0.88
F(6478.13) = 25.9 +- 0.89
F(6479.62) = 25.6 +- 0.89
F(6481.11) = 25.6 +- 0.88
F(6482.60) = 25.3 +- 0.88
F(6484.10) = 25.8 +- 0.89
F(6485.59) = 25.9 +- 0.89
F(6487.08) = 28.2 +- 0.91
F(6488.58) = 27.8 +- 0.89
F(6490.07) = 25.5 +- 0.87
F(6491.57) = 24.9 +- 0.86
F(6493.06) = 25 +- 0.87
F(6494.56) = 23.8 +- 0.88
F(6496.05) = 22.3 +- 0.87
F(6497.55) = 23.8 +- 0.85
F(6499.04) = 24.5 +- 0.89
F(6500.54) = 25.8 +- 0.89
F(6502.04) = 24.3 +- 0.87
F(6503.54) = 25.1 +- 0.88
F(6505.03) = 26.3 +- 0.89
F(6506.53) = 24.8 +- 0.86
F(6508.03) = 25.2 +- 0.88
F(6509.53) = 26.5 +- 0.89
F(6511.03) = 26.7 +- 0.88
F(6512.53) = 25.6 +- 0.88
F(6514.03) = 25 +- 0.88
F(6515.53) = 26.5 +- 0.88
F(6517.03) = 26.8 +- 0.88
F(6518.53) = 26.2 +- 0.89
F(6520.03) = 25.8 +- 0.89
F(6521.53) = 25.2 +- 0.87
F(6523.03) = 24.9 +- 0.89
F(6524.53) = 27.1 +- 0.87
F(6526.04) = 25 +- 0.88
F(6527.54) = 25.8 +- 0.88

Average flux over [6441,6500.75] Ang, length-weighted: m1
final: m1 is 25.6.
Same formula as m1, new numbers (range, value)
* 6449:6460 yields 25.5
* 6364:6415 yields 25.2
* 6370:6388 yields 25.1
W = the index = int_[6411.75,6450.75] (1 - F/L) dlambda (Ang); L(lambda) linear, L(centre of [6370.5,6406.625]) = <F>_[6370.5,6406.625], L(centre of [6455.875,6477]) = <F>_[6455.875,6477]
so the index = 0.77 Ang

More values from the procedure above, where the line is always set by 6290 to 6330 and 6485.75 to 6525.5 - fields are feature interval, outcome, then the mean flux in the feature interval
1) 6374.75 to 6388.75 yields 0.0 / 25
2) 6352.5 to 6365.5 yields 0.6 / 23.8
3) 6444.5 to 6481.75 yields -0.7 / 25.8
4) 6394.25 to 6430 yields 0.0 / 25.2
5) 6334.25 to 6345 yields 0.1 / 24.8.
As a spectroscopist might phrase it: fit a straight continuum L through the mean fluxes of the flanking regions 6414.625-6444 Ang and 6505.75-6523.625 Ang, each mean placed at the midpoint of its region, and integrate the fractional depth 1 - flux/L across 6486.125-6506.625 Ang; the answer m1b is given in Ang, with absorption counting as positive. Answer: 0.3 Ang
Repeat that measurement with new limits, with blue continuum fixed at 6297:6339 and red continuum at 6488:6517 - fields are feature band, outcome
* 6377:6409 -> -0.2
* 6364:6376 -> -0.2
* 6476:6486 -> -0.2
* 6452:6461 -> -0.2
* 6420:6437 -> 0.3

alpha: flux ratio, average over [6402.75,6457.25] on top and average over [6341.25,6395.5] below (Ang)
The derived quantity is 1.02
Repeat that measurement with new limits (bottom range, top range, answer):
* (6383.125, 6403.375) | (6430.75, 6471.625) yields 1.01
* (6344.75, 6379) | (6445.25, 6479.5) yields 1.05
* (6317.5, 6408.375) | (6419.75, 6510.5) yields 1.02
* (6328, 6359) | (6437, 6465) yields 1.04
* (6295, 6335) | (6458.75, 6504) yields 1.03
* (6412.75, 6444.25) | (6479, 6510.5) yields 1.02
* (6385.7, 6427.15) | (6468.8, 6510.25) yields 1.01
